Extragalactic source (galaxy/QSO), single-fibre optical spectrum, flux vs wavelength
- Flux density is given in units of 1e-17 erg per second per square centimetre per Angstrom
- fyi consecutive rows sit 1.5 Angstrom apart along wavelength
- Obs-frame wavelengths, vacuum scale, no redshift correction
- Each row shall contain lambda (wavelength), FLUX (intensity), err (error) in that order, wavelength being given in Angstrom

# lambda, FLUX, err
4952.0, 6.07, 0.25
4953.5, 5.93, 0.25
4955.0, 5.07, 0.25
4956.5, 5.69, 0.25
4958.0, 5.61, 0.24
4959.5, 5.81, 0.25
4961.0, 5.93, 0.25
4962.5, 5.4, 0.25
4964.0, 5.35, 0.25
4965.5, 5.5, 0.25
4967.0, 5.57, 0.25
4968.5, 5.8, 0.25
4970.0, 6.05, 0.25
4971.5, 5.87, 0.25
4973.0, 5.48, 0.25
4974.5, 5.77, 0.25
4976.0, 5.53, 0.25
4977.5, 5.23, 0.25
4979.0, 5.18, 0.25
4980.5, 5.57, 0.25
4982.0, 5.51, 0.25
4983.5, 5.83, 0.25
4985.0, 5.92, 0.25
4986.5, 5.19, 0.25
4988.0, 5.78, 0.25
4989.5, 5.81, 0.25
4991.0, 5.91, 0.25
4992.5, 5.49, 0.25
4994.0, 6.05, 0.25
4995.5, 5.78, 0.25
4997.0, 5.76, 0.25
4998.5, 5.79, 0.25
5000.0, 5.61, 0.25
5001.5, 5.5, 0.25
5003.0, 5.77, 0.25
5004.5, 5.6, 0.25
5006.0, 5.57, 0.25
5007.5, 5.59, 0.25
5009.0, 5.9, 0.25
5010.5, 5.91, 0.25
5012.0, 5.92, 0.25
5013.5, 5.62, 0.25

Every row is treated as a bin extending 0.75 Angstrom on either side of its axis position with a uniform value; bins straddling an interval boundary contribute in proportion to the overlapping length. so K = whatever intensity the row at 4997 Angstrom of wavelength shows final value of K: 5.76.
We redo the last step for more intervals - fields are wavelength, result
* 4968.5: 5.8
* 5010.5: 5.91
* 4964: 5.35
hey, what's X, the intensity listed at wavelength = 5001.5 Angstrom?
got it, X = 5.5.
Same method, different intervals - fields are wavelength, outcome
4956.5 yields 5.69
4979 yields 5.18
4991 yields 5.91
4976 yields 5.53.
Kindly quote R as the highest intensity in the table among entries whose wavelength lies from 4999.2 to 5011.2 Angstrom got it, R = 5.91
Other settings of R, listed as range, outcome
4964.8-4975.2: 6.05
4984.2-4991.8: 5.92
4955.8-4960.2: 5.81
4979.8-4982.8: 5.57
